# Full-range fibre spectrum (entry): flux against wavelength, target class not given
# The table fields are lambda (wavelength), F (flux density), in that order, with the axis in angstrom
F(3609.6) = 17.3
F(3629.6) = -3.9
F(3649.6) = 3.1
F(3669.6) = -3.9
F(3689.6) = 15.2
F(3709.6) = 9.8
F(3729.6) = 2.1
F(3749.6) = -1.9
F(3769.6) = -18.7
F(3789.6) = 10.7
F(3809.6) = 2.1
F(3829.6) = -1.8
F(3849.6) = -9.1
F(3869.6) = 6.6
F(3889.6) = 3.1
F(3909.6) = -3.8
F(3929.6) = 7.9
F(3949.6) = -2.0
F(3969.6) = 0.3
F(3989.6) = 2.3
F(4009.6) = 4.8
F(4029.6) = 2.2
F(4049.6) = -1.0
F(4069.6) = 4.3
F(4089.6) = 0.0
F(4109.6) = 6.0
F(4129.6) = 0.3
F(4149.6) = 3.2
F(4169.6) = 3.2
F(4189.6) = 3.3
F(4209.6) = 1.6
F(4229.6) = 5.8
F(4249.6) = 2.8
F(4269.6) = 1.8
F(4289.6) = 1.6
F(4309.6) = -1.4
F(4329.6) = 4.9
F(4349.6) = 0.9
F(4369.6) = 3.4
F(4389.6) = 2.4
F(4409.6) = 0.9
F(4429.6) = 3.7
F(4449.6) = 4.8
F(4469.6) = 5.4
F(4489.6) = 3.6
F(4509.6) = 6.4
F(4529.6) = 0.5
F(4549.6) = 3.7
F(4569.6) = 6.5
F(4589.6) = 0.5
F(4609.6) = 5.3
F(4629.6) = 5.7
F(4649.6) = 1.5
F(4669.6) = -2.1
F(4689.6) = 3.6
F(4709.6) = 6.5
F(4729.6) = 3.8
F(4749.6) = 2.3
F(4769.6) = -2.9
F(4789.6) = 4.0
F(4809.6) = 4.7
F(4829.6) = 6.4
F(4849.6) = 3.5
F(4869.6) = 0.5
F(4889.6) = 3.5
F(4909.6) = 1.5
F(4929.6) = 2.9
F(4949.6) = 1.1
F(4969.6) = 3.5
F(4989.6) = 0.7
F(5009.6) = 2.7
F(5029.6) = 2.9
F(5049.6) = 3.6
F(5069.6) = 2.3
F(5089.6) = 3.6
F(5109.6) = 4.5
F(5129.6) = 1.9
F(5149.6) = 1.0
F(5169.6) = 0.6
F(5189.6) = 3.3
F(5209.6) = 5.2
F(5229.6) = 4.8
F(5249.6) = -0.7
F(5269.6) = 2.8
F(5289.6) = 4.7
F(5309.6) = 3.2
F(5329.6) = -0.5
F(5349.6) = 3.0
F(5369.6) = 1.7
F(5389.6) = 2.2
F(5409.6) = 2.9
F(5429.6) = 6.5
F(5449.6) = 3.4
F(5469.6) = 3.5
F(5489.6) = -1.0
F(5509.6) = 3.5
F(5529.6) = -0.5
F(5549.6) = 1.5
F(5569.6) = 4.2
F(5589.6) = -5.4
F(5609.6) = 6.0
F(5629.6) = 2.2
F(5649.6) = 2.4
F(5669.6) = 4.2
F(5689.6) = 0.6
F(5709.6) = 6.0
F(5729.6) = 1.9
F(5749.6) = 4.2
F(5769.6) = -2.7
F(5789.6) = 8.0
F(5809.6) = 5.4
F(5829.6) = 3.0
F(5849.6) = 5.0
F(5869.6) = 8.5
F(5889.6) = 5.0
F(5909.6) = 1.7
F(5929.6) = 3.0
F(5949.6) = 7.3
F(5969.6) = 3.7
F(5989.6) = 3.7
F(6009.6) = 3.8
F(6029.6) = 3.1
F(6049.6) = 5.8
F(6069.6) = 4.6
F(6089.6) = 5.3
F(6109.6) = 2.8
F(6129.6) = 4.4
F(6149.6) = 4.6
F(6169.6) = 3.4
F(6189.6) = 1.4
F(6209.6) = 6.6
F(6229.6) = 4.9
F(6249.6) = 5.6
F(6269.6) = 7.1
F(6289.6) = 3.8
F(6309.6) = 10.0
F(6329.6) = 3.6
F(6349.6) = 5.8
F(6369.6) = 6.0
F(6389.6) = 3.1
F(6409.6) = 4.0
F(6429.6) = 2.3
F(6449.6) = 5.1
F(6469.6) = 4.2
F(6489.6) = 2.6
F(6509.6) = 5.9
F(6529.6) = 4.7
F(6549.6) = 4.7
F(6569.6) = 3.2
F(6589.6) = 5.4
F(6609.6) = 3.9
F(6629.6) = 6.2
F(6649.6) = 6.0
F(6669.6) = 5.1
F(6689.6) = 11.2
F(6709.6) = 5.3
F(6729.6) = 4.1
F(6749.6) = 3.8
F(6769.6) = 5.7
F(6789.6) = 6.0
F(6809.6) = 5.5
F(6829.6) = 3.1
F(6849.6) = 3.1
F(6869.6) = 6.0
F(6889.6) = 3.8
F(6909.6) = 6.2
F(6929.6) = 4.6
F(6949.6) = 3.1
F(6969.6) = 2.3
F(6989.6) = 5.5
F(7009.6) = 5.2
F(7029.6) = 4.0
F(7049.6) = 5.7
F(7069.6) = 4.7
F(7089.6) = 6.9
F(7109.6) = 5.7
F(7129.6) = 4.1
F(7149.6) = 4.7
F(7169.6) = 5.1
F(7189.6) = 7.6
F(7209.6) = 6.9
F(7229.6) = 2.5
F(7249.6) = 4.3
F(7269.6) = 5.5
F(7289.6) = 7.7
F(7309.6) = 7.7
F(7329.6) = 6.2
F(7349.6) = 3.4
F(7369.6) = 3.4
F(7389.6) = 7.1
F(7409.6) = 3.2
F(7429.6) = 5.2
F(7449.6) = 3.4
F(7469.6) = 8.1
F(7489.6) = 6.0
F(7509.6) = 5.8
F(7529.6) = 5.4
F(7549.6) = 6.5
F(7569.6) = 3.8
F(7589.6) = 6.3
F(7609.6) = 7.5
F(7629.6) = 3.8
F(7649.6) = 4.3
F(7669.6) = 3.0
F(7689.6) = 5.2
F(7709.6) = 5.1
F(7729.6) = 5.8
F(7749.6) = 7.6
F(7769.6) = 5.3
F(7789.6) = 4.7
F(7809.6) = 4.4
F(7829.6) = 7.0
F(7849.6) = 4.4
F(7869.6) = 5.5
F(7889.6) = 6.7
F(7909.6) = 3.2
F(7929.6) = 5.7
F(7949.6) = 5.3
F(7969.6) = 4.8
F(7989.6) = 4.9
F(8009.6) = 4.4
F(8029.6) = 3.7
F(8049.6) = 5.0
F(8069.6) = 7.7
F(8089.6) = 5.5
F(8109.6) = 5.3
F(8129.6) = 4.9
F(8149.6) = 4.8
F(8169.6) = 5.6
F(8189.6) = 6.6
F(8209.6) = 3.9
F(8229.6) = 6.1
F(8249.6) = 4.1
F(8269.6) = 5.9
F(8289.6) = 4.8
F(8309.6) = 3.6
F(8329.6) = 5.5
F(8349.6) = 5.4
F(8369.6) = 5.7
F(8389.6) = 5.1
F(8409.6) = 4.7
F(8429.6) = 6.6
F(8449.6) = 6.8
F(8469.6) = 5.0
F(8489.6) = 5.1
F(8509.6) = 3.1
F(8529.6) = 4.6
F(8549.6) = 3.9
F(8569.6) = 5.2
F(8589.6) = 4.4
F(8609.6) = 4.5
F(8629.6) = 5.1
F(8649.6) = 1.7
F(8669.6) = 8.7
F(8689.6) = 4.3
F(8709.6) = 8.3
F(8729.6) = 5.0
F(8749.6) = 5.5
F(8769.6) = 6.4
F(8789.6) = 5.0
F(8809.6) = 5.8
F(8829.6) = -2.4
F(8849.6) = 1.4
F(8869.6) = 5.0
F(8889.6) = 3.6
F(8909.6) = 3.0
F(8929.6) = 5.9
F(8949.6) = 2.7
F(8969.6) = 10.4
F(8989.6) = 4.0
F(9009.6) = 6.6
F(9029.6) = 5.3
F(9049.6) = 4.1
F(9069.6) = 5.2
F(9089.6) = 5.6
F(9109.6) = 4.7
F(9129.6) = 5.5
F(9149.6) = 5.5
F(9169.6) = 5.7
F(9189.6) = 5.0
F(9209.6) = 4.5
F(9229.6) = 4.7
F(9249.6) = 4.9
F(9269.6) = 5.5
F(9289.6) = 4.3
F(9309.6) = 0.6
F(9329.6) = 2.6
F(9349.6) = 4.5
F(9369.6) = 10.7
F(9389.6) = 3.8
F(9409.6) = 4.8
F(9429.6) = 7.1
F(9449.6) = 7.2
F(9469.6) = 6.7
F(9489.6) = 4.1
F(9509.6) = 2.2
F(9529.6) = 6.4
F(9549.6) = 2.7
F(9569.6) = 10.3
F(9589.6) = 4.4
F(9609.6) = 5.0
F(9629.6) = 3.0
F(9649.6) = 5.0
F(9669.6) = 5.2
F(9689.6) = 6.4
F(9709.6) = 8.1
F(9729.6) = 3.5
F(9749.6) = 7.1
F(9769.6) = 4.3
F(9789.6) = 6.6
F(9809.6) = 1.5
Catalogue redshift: 0.79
